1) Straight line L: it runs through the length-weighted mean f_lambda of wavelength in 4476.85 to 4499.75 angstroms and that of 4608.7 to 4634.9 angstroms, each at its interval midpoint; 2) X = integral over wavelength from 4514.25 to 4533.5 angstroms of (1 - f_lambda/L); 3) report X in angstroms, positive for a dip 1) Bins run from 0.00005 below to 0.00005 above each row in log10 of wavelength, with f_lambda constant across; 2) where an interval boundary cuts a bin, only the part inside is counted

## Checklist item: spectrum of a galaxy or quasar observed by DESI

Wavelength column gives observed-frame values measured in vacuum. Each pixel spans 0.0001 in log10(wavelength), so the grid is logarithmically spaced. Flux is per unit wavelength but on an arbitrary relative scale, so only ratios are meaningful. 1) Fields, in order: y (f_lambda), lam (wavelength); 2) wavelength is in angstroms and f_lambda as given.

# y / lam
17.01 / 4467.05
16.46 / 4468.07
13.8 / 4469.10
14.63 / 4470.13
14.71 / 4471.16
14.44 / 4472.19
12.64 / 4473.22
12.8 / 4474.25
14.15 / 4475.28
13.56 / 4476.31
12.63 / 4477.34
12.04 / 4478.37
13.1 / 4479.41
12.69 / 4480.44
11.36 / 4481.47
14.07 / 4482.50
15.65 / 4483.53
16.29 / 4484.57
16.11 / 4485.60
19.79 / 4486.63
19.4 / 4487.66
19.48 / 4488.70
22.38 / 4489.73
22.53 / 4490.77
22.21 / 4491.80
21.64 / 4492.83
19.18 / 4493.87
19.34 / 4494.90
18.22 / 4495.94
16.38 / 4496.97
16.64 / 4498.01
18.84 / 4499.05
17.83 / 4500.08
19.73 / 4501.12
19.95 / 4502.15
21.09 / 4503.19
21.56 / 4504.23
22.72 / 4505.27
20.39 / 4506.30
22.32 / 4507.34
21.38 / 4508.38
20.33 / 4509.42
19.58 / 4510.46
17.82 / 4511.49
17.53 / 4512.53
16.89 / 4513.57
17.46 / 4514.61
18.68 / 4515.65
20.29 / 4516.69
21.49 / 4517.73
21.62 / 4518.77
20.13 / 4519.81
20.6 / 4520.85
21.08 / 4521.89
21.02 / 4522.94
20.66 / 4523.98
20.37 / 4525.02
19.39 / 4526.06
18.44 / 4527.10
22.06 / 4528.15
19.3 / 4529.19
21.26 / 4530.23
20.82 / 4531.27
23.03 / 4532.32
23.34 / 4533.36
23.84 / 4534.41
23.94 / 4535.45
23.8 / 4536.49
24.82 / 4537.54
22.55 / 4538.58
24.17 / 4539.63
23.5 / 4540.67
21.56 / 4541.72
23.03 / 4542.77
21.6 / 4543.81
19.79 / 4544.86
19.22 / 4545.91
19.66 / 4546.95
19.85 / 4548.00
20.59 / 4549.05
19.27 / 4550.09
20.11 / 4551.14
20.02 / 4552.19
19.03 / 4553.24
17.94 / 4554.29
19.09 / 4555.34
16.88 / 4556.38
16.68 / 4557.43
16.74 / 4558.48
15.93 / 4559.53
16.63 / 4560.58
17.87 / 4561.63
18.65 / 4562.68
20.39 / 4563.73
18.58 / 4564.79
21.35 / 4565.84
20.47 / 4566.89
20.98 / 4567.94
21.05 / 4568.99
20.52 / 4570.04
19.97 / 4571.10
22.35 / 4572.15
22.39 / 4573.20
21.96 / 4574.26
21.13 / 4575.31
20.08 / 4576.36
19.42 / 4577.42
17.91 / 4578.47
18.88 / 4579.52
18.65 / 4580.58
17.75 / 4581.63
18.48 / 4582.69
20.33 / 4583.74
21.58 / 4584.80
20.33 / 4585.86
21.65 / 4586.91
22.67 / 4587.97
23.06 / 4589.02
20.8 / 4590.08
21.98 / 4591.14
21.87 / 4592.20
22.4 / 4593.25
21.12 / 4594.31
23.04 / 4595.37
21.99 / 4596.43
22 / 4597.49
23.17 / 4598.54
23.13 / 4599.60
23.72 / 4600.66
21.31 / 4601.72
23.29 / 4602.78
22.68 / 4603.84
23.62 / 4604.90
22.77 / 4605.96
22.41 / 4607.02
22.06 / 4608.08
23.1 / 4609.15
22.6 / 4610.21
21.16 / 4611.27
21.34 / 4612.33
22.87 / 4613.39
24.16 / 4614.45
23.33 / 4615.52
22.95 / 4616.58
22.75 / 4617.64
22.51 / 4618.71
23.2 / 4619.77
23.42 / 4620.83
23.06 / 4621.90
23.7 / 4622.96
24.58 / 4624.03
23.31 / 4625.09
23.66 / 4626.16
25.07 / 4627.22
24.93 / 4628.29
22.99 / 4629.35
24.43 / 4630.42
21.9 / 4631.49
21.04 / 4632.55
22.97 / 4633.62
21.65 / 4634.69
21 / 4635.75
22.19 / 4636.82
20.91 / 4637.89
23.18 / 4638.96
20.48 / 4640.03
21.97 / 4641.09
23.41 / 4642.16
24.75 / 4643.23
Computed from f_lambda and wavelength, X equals -1.76 angstroms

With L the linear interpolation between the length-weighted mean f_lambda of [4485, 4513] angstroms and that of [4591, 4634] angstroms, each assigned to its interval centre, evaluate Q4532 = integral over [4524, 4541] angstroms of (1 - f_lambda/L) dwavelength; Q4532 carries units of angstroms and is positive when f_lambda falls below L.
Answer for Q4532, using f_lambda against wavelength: -1.1 angstroms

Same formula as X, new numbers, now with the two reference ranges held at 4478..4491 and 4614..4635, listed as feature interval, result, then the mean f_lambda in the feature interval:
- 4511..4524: -1.1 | 19.6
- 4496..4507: -1.4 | 19.5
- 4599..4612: -0.2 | 22.6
